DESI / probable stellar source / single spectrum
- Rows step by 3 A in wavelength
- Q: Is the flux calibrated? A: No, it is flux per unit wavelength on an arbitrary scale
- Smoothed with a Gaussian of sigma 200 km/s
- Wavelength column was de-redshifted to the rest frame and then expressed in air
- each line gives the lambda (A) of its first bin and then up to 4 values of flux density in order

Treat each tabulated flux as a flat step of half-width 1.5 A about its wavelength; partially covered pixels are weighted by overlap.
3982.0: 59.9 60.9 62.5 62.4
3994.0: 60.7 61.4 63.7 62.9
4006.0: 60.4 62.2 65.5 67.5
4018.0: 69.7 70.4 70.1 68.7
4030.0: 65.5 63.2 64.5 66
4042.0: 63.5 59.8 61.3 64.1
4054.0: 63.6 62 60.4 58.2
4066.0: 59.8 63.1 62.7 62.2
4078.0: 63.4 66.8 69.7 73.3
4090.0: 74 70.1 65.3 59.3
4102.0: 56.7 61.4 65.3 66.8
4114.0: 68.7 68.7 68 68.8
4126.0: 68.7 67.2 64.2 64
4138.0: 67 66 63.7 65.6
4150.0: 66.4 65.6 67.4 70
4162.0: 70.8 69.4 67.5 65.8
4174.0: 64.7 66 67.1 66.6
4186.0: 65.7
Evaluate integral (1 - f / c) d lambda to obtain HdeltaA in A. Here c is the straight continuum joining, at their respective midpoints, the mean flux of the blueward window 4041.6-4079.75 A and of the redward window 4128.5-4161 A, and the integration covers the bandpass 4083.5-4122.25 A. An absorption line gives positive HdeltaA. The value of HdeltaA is -1.63 A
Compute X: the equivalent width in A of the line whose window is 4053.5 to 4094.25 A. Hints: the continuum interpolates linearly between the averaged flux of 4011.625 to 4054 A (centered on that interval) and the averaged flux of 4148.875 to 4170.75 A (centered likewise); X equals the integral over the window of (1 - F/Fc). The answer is 0.9 A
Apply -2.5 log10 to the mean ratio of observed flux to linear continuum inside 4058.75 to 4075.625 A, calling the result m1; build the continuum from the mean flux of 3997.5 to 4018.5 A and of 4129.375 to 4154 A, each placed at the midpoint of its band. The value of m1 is 0.06 mag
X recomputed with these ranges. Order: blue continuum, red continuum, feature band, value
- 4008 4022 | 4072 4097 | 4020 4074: 3.0 A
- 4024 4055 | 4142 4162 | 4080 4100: -1.0 A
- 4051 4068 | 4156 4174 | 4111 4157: -0.4 A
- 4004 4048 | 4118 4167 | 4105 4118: 0.0 A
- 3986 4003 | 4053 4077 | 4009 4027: -1.8 A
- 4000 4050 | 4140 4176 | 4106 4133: -0.4 A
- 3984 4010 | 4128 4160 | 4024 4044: -0.8 A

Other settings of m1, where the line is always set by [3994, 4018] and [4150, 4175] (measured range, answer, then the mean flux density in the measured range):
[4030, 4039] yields 0.00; 64.5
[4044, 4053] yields 0.05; 61.9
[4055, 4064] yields 0.08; 60.5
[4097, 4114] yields 0.06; 62.6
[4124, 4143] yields 0.01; 66.2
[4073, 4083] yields 0.02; 64.3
